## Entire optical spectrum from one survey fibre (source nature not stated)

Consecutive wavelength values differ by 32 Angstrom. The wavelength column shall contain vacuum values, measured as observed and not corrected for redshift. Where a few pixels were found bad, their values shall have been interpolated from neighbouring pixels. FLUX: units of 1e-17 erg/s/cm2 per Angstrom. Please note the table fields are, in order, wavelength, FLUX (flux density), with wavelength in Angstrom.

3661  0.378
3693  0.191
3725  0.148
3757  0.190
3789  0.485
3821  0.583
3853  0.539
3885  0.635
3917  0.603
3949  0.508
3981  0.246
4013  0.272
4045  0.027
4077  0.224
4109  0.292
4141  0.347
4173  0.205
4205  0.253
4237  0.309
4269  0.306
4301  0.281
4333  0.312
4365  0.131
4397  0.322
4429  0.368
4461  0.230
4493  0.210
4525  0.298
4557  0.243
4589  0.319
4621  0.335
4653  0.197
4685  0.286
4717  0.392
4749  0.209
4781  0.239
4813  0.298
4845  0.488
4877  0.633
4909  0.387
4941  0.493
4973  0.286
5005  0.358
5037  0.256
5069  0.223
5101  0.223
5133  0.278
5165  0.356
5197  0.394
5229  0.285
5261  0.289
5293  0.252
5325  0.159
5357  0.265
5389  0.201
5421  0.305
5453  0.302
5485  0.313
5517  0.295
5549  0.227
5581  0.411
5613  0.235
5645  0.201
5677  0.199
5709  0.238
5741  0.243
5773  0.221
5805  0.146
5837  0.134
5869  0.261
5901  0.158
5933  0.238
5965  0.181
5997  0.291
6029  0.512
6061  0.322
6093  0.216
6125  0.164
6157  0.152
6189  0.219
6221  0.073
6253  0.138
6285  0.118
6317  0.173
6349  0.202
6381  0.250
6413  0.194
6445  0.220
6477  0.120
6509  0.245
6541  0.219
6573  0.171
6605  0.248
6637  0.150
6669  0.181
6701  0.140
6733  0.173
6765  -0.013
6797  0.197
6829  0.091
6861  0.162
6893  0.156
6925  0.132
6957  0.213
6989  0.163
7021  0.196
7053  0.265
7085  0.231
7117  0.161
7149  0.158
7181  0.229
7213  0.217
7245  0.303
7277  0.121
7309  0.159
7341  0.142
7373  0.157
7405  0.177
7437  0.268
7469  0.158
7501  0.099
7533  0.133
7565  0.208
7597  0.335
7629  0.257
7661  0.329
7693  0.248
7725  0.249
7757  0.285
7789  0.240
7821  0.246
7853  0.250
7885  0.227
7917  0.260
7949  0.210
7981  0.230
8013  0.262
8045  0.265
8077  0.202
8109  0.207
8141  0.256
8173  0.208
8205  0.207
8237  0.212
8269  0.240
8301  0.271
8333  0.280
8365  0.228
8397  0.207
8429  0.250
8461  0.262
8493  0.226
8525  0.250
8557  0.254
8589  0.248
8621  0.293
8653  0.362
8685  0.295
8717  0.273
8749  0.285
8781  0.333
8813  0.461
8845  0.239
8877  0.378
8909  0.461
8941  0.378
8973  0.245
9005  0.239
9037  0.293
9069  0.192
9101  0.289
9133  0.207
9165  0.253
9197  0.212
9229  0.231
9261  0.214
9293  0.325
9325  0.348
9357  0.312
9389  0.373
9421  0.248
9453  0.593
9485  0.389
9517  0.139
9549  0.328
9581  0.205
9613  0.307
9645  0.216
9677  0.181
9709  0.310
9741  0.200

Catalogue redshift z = 0.775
